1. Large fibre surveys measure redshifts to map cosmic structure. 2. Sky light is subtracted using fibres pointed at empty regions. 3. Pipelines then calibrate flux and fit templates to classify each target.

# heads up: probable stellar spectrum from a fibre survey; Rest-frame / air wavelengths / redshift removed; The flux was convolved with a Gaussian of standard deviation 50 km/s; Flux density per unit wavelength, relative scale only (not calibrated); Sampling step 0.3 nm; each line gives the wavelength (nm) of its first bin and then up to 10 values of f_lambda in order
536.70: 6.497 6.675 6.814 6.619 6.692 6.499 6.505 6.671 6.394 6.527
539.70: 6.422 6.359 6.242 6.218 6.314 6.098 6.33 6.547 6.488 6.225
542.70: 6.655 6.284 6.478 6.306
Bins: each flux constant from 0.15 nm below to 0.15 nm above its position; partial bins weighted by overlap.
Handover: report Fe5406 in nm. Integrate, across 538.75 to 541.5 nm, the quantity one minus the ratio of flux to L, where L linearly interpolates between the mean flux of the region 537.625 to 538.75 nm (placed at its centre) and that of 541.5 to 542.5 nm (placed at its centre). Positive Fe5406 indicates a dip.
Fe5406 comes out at 0.06 nm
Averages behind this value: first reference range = 6.58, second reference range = 6.42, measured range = 6.35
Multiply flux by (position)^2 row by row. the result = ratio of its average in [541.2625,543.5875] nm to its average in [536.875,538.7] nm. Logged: 1.0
